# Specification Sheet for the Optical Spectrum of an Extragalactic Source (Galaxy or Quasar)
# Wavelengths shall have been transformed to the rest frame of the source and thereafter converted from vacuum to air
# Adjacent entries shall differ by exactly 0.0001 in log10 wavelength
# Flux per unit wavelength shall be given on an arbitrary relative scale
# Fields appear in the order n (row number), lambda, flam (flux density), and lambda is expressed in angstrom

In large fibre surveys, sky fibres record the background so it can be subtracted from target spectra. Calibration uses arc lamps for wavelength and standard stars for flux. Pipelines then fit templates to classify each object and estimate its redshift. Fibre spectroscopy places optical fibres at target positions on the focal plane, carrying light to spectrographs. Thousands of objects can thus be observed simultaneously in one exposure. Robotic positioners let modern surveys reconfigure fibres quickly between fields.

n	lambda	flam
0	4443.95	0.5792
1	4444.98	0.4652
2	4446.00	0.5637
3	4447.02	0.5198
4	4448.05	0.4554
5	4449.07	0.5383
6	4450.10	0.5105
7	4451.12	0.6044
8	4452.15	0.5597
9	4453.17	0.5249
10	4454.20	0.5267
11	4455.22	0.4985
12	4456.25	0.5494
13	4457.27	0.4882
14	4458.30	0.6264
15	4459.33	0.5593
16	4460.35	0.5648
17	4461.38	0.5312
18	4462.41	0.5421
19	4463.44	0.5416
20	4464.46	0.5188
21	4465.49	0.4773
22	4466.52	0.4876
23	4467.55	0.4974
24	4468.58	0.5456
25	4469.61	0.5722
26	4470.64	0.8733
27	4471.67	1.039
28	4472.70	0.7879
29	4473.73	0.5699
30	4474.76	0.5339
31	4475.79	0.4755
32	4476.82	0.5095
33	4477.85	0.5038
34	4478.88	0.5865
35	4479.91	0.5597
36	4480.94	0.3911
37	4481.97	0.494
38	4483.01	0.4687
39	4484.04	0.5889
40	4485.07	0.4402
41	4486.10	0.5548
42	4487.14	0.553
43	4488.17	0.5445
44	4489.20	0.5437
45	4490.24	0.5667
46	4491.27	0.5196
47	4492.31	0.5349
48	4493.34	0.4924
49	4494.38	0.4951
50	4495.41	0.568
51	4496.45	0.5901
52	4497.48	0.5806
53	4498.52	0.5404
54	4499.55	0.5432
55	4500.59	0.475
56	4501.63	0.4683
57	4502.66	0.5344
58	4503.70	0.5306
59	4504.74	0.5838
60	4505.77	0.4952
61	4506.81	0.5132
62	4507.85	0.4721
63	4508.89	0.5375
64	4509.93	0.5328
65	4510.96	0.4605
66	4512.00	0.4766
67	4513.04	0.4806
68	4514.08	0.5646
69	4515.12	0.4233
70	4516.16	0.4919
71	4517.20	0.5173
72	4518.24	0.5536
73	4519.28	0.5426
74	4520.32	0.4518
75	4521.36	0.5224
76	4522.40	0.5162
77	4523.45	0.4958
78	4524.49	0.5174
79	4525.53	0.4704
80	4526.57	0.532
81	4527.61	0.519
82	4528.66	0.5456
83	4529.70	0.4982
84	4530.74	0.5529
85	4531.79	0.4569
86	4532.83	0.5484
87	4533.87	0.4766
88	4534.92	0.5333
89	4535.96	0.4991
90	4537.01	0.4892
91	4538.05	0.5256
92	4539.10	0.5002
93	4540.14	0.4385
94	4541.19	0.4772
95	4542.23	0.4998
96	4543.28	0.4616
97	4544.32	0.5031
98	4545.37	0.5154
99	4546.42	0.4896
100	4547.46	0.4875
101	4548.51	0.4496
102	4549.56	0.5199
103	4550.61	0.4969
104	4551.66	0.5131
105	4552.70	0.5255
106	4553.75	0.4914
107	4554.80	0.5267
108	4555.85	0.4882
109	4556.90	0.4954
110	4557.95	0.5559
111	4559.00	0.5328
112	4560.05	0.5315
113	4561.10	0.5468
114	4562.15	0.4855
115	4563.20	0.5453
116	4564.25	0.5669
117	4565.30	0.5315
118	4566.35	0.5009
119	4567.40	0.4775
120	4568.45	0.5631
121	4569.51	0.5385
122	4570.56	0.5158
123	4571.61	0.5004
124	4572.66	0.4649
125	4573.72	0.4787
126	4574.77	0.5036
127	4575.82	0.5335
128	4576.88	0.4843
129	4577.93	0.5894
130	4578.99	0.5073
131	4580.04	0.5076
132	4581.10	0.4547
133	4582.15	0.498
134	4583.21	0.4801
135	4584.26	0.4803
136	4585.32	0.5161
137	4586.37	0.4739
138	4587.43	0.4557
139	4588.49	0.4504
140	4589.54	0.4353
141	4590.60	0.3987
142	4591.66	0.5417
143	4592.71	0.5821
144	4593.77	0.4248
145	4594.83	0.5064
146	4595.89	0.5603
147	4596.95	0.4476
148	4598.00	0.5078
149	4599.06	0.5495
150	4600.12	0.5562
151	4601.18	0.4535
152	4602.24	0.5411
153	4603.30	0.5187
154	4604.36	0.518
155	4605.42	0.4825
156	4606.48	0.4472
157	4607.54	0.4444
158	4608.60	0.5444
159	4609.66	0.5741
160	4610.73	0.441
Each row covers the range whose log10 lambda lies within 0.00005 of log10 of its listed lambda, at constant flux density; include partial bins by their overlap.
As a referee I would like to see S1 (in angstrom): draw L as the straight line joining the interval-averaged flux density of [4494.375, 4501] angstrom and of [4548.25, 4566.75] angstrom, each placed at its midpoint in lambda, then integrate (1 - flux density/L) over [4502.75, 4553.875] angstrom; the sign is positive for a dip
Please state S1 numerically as 2.7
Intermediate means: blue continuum 0.547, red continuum 0.518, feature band 0.504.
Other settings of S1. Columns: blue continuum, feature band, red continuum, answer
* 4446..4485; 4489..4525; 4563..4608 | 1.29 angstrom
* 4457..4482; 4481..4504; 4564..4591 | 1.28 angstrom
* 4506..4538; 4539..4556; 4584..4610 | 0.33 angstrom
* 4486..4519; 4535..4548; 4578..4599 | 0.40 angstrom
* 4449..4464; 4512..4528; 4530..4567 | 0.41 angstrom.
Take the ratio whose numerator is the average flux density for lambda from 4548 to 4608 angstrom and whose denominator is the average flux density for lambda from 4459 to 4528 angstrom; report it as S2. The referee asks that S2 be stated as 0.9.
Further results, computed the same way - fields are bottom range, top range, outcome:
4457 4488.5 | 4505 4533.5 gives 0.90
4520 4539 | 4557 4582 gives 1.02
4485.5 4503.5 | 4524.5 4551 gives 0.93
